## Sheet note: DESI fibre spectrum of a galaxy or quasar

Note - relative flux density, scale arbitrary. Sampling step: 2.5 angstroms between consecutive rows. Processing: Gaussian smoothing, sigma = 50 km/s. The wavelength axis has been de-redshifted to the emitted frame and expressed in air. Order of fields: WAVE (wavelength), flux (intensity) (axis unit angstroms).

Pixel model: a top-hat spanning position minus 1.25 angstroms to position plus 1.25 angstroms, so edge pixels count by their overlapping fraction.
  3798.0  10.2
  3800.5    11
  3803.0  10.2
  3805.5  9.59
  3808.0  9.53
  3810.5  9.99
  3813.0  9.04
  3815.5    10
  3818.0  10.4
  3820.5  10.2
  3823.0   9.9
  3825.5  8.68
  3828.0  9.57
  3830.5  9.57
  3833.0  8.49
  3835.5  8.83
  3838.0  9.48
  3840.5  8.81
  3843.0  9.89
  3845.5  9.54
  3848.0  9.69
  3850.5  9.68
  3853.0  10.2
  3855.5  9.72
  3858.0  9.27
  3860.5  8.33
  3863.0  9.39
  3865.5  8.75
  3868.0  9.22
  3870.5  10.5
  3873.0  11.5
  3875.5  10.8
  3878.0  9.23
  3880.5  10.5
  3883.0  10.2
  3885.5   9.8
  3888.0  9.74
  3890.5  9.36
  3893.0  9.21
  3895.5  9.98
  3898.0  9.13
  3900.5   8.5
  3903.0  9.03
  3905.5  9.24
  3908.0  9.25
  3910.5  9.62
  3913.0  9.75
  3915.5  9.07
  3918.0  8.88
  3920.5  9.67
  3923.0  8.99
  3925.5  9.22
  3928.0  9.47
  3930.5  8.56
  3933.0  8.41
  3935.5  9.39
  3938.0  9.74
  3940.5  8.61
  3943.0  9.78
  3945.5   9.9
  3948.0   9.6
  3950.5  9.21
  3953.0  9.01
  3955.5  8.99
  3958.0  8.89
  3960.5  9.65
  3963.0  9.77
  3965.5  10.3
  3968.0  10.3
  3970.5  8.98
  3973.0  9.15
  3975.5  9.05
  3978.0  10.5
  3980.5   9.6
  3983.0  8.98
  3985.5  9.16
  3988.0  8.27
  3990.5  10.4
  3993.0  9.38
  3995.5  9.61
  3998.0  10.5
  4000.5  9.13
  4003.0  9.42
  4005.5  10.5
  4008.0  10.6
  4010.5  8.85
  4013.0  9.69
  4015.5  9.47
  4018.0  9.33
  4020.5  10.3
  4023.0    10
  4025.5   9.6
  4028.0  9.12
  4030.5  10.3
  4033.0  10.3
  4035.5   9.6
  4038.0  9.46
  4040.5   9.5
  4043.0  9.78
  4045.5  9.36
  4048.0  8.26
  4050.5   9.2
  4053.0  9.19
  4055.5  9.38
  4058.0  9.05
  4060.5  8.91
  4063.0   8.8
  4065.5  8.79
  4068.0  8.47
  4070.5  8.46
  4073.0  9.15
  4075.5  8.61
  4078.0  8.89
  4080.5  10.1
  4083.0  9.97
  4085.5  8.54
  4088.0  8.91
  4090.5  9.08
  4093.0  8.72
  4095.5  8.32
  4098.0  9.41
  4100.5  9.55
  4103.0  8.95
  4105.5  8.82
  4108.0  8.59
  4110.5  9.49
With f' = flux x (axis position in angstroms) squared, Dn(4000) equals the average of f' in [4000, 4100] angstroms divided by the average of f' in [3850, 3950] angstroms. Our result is 1.06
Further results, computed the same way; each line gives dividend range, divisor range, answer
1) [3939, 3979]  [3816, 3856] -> 1.06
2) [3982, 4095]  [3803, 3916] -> 1.07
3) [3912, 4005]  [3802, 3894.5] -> 1.03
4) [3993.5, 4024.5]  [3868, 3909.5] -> 1.07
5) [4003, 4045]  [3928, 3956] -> 1.10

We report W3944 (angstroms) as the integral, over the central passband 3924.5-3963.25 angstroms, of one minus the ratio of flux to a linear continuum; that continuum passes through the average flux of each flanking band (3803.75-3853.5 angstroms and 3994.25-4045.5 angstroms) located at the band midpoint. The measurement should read 1.7 angstroms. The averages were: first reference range 9.55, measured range 9.25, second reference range 9.74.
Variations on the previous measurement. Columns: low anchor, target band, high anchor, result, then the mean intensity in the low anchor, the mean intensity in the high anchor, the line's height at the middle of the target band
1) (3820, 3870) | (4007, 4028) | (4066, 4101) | -1.3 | 9.37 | 9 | 9.1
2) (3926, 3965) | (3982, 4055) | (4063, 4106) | -3.5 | 9.28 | 8.98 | 9.13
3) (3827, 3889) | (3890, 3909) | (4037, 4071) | 0.6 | 9.63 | 9.05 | 9.51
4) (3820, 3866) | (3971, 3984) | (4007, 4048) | 0.2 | 9.36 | 9.65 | 9.58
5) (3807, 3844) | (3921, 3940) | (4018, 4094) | 0.6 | 9.49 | 9.26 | 9.39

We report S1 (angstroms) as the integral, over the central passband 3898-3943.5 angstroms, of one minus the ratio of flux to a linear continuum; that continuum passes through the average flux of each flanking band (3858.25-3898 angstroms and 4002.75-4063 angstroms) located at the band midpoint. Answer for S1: 2.4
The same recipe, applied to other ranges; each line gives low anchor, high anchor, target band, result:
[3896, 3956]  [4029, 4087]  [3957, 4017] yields -2.42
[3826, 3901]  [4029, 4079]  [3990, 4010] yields -1.29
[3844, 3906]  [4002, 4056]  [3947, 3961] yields 0.61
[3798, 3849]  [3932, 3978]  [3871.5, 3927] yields -0.43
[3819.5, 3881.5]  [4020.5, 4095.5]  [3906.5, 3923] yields 0.23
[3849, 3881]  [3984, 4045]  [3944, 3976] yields 0.81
